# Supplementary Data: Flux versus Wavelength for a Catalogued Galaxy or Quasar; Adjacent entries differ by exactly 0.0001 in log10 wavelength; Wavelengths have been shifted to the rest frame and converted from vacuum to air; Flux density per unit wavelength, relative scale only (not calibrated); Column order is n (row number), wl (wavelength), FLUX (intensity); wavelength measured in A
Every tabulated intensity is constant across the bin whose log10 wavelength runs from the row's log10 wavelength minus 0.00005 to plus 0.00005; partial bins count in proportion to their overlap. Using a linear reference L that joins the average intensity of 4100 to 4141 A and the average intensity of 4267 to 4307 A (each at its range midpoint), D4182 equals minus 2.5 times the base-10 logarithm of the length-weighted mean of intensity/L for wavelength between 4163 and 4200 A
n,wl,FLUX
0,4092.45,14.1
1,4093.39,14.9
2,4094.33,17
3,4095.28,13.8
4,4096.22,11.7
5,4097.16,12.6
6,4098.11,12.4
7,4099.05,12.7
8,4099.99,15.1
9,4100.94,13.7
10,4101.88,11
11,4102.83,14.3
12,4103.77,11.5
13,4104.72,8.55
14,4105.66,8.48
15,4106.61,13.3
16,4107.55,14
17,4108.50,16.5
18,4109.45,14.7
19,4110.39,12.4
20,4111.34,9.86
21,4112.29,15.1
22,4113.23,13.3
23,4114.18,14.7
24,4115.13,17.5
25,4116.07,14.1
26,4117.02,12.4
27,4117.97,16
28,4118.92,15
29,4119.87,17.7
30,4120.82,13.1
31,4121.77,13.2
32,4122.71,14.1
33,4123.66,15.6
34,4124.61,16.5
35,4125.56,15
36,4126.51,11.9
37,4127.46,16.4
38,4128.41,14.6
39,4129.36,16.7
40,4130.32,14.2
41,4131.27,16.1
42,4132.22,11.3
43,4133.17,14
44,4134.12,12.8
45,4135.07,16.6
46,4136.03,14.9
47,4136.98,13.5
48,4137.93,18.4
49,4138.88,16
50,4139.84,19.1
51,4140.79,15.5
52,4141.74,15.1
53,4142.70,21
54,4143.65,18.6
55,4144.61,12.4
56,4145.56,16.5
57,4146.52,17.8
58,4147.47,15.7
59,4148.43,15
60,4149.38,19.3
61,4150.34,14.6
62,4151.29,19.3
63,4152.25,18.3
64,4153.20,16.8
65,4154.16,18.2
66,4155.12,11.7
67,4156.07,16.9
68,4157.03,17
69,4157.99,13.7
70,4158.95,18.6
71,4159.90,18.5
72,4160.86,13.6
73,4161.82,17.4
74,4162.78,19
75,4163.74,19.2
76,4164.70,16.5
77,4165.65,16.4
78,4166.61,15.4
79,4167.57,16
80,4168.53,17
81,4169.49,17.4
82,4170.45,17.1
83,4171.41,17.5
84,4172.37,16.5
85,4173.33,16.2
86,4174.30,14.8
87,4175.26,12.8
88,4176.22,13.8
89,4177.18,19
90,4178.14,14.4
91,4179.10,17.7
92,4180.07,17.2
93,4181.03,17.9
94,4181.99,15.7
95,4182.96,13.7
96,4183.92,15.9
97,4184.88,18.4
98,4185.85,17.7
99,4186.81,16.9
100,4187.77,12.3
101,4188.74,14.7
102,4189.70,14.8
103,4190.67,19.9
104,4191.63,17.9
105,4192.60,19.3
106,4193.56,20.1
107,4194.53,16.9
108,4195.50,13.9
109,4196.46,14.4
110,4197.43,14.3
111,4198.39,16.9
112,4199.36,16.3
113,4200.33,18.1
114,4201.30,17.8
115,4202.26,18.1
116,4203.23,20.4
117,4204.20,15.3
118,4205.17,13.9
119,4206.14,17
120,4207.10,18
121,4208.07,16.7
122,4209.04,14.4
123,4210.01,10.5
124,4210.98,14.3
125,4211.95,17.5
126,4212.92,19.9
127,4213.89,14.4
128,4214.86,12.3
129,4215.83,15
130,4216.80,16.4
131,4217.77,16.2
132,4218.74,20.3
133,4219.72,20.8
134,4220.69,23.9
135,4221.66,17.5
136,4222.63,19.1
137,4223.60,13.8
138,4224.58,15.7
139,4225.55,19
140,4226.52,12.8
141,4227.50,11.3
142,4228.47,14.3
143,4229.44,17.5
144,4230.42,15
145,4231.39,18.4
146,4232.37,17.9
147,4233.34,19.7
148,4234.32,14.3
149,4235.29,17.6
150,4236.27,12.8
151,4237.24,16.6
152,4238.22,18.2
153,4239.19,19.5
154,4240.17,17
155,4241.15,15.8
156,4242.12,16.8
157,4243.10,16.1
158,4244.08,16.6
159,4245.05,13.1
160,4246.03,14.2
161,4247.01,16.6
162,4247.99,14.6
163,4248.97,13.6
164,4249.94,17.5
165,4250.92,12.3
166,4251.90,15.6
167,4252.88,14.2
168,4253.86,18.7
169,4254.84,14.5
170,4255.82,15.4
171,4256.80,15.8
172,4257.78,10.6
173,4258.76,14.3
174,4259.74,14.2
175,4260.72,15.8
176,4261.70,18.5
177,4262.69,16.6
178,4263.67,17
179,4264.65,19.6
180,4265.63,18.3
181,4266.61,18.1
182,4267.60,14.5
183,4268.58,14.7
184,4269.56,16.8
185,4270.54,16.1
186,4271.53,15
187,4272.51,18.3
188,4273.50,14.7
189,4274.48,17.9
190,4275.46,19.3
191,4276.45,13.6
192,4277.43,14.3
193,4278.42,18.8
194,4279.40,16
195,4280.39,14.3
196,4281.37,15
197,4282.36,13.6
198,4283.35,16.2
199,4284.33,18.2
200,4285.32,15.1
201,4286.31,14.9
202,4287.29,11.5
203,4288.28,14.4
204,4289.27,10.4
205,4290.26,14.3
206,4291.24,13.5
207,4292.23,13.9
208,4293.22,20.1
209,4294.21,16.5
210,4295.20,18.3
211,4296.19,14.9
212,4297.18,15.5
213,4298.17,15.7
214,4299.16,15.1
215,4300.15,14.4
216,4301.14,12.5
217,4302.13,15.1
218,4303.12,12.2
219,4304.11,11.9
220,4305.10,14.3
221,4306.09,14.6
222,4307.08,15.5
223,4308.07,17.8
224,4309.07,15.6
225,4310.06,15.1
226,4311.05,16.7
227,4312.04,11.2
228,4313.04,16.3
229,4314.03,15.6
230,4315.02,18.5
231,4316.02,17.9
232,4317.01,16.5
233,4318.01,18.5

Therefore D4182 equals -0.13 mag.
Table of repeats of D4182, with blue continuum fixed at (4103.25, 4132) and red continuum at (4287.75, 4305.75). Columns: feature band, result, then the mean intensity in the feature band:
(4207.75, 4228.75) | -0.13 mag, 16.2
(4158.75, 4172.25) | -0.20 mag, 17.1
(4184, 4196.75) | -0.17 mag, 16.7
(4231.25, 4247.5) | -0.15 mag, 16.5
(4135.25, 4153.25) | -0.18 mag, 16.7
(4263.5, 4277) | -0.15 mag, 16.7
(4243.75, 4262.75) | -0.05 mag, 15.1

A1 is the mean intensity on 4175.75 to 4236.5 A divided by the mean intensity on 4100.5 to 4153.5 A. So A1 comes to 1.11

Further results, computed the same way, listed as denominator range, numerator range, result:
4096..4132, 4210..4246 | 1.19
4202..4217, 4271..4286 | 1.01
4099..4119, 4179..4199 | 1.23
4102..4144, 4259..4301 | 1.08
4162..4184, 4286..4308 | 0.89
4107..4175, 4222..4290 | 1.00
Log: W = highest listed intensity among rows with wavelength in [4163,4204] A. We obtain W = 20.4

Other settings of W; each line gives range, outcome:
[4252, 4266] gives 19.6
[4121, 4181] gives 21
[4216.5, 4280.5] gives 23.9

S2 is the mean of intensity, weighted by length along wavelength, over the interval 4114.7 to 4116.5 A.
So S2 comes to 15.9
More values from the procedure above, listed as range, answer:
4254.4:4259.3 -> 14.1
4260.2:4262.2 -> 17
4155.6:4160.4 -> 16.9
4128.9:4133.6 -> 14.4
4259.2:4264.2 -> 16.4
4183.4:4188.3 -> 16.2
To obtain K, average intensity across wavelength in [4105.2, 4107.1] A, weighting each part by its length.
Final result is 11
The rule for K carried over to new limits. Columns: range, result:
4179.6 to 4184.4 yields 16.1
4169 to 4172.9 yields 17.1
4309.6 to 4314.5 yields 15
